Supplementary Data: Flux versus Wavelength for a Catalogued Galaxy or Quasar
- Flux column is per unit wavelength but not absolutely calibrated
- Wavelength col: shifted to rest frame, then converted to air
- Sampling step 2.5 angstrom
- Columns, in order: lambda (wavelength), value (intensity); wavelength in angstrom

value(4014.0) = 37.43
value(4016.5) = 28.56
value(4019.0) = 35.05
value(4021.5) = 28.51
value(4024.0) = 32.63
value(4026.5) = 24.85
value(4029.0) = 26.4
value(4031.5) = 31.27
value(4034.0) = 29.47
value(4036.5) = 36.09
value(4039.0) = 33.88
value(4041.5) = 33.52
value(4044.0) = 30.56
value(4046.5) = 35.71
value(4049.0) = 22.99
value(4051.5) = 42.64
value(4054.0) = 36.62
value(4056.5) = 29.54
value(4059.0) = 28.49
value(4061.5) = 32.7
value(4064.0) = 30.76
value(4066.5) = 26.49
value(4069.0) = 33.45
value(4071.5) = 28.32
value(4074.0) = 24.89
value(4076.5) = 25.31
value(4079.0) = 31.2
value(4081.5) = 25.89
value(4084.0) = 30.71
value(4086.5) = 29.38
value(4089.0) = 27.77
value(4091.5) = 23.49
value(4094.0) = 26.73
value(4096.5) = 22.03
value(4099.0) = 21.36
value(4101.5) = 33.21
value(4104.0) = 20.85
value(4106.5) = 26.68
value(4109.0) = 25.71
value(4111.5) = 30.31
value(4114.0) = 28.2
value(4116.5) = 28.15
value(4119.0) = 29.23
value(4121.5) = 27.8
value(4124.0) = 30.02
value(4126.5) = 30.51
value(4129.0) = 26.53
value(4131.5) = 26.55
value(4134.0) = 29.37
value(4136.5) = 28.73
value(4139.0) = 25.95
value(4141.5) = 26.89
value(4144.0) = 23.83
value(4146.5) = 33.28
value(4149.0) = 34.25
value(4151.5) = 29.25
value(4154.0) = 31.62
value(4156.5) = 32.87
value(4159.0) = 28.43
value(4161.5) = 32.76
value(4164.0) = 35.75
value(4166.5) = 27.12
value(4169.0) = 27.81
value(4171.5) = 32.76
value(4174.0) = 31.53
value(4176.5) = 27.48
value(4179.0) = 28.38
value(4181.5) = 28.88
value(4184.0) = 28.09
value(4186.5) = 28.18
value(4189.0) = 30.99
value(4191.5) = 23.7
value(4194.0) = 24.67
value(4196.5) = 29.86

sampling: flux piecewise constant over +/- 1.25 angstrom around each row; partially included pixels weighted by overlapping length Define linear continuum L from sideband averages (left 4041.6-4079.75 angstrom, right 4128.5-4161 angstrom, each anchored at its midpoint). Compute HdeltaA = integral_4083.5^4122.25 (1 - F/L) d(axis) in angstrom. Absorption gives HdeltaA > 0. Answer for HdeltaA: 3.95 angstrom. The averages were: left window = 30.7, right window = 29.2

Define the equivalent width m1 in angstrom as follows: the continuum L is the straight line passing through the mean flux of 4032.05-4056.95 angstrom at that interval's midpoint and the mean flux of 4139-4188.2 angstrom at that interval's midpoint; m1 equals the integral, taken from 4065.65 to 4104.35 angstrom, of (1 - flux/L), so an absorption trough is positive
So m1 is 5.99 angstrom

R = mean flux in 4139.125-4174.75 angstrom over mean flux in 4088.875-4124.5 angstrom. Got 1.1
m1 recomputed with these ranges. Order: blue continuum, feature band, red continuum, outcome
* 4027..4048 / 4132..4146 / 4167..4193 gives 1.1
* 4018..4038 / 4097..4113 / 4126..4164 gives 2.0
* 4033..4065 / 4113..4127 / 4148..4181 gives 1.1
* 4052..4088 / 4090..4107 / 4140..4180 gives 2.9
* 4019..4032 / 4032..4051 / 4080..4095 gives -2.3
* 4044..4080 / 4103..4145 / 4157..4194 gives 3.5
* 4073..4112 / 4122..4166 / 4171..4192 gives -2.8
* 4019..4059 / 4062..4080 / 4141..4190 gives 1.4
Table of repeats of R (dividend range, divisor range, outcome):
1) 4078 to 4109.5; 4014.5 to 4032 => 0.89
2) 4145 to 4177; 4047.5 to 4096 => 1.07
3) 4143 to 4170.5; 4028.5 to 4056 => 0.94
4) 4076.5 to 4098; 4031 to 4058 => 0.82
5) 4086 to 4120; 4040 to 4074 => 0.85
